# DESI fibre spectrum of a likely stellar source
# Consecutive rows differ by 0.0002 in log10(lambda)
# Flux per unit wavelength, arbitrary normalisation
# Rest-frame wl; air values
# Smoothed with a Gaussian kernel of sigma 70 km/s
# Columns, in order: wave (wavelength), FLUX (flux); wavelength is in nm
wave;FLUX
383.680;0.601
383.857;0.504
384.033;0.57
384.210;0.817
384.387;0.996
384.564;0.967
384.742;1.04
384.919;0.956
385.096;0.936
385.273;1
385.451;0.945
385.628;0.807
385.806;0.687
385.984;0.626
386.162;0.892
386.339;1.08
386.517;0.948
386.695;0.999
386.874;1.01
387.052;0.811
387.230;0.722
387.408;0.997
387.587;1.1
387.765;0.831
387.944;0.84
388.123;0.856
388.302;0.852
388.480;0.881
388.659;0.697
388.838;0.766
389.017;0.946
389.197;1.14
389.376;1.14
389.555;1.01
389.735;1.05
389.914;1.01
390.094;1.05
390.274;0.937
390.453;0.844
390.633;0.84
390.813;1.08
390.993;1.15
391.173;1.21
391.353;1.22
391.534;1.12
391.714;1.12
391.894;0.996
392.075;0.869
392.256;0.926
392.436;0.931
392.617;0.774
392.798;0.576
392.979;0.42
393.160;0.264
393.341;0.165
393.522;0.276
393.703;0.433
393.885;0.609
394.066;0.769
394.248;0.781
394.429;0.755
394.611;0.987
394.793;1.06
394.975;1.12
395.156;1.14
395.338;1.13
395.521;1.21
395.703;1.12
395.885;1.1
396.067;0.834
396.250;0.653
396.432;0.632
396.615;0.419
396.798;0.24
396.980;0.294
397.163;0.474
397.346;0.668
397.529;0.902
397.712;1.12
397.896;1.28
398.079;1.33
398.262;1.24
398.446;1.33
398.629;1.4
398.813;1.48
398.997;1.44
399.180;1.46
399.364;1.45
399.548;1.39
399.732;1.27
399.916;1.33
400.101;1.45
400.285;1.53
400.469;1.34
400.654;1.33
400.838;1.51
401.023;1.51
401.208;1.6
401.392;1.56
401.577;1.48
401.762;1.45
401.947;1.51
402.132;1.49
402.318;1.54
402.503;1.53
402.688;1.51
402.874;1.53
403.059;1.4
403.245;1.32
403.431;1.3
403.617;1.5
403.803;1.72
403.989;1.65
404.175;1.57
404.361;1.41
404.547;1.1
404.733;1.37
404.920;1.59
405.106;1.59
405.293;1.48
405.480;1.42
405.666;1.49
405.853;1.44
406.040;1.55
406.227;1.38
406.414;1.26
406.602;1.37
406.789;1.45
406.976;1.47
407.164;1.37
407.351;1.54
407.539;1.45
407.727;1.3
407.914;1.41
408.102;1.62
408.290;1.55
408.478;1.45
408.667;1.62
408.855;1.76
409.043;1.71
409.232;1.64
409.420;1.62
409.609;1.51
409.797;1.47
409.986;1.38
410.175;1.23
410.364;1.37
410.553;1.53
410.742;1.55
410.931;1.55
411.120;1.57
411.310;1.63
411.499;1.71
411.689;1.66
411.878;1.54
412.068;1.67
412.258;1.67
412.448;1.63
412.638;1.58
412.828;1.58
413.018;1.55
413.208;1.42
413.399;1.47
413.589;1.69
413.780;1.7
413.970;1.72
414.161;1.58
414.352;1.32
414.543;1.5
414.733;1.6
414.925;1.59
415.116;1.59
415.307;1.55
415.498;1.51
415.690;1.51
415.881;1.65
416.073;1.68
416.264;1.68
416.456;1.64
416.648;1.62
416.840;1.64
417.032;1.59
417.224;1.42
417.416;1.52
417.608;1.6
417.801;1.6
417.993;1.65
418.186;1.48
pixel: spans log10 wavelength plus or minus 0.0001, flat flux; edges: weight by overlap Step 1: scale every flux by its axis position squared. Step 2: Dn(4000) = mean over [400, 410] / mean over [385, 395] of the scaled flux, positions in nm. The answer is 1.84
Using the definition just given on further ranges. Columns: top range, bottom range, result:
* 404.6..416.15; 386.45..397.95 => 1.95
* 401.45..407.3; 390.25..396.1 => 1.77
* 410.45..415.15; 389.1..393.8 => 2.04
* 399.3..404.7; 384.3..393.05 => 1.67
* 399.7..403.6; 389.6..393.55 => 1.77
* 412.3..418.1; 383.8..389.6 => 2.04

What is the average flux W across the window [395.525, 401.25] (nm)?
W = 1.13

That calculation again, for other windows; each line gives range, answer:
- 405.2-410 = 1.49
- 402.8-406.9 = 1.45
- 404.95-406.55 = 1.45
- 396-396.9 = 0.545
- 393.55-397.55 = 0.777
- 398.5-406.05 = 1.46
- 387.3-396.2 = 0.895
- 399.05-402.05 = 1.45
